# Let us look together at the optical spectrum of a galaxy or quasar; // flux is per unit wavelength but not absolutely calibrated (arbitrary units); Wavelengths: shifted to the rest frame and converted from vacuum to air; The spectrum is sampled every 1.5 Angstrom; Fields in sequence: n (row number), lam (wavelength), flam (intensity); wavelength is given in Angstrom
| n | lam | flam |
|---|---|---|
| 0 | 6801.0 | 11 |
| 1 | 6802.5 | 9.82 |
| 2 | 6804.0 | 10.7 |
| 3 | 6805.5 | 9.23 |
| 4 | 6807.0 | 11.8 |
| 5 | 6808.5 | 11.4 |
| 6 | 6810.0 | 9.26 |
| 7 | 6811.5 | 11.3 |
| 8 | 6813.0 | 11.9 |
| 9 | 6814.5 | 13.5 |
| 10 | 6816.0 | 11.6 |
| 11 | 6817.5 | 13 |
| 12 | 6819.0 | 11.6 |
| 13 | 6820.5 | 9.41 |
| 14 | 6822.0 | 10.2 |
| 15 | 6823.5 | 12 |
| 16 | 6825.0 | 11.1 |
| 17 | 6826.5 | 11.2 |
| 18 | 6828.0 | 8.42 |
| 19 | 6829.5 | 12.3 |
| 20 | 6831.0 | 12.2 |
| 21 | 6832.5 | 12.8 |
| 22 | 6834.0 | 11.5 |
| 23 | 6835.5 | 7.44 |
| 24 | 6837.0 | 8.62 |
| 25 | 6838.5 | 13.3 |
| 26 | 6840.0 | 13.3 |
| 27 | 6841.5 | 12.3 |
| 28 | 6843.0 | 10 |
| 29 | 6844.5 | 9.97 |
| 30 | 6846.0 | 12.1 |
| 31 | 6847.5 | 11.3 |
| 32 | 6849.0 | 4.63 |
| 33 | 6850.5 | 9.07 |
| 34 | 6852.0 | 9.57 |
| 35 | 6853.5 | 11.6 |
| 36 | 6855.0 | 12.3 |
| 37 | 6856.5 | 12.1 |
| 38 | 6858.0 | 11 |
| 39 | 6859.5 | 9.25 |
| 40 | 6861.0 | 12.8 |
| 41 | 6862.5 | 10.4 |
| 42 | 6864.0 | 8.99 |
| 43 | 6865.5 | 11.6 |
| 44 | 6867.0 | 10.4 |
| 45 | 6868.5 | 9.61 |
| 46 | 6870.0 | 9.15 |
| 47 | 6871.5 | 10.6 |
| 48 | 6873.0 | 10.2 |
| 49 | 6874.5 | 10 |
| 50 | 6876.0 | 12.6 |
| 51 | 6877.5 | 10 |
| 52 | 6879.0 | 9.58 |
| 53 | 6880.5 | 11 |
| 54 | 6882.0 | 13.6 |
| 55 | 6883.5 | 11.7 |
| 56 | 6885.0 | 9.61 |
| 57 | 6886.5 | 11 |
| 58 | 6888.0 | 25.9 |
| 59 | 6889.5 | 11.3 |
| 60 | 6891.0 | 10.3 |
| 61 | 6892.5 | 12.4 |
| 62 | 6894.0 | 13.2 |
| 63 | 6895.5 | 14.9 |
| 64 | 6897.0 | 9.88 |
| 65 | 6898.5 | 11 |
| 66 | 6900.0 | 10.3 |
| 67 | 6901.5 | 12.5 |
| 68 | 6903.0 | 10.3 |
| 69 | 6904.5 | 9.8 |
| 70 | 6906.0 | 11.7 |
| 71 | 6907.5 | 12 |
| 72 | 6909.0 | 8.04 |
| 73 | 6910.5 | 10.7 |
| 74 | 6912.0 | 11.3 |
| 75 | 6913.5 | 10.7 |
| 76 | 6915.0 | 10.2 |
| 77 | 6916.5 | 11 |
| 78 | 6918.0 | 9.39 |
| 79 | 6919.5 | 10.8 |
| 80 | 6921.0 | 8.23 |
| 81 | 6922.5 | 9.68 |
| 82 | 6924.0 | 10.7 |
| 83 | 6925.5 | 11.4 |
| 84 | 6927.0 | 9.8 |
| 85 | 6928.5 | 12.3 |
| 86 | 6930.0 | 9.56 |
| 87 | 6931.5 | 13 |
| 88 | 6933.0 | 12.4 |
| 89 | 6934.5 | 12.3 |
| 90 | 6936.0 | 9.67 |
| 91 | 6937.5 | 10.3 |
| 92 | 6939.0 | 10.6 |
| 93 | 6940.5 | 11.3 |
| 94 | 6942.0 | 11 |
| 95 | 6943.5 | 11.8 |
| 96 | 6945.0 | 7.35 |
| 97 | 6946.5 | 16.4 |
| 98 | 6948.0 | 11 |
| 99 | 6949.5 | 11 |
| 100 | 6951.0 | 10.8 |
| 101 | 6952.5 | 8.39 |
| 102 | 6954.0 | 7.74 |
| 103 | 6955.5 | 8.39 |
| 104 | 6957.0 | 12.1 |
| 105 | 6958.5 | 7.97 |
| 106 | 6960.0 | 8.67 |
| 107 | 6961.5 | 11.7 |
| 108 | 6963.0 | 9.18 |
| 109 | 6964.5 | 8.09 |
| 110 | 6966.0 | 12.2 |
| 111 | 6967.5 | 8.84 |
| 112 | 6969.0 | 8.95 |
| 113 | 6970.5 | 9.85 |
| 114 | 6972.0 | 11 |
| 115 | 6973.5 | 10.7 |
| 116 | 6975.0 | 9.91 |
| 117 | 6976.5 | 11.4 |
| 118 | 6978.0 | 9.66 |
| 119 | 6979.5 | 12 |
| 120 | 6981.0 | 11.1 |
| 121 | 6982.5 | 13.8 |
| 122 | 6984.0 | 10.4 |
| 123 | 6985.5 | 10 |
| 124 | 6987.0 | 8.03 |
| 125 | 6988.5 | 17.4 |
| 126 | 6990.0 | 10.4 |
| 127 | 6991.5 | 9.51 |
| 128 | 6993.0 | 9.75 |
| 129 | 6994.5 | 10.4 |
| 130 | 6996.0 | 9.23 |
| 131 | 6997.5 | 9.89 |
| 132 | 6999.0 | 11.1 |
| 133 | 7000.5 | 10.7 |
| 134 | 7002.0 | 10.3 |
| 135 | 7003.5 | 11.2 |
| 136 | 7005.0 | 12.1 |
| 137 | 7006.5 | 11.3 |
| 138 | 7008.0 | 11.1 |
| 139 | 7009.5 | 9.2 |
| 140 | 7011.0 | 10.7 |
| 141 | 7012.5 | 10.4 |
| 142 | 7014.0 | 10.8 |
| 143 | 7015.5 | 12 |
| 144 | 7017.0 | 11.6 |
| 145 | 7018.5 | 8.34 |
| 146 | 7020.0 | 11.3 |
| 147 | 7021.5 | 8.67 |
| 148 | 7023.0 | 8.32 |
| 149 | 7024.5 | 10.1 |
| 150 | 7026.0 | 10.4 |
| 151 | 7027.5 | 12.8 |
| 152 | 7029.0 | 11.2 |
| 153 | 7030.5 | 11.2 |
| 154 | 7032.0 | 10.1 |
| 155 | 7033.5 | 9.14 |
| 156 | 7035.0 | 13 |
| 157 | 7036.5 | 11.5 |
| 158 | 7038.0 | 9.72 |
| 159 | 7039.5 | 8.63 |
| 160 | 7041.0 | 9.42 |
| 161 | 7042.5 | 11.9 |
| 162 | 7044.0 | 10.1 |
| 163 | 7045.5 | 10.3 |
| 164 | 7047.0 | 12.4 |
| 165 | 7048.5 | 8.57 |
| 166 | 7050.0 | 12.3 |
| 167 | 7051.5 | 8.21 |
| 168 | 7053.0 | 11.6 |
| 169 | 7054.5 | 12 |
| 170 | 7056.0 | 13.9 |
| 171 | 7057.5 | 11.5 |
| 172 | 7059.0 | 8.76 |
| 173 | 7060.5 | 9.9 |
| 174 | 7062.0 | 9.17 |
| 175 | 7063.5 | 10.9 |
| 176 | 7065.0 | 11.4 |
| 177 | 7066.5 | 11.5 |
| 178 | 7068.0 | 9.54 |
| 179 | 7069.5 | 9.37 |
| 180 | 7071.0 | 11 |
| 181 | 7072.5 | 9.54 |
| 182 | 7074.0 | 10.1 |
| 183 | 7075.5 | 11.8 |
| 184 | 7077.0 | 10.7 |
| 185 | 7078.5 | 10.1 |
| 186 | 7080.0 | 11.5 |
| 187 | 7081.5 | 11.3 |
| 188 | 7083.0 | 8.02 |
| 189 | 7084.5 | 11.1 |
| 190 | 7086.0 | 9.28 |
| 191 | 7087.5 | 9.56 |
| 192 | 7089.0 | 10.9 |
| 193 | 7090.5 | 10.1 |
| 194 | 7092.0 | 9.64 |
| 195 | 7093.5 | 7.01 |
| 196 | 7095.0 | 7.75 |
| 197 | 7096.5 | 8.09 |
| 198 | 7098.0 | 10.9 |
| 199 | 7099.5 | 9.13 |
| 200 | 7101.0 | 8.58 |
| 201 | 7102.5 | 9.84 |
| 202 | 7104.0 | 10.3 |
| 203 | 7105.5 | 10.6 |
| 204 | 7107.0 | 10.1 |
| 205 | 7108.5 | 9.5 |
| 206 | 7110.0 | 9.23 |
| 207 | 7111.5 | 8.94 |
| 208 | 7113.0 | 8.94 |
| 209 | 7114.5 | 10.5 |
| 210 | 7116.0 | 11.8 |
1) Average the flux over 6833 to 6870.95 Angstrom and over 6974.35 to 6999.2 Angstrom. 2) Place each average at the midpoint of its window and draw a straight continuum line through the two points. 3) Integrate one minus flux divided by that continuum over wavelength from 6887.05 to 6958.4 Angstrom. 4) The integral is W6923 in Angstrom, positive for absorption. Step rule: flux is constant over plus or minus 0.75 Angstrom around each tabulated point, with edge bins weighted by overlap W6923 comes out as -3.1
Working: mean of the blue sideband 10.5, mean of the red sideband 10.8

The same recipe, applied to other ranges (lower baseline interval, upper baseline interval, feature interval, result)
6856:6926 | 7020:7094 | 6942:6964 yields 1.4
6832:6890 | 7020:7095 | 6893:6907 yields -0.8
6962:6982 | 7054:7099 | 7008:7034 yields -0.4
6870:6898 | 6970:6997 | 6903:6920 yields 1.7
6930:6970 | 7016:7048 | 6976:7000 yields -1.0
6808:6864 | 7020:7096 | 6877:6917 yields -3.2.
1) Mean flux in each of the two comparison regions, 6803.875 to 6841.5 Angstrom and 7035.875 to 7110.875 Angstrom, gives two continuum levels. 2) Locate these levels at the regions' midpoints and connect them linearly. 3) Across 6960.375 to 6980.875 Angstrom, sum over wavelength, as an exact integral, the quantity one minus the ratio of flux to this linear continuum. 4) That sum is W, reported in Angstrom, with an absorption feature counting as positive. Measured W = 0.6 Angstrom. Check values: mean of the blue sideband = 11.2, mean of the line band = 10.3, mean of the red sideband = 10.2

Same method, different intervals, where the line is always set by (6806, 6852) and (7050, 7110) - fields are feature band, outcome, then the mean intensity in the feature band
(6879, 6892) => -2.5 Angstrom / 12.8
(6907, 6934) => 0.0 Angstrom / 10.6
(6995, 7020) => -0.7 Angstrom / 10.6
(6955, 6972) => 1.3 Angstrom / 9.71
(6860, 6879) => 0.6 Angstrom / 10.5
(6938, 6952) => -0.8 Angstrom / 11.2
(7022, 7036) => -0.5 Angstrom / 10.7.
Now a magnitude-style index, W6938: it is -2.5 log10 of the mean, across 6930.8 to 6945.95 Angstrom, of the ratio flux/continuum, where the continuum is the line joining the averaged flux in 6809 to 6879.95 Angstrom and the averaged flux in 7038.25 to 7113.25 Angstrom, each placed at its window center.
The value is -0.05 mag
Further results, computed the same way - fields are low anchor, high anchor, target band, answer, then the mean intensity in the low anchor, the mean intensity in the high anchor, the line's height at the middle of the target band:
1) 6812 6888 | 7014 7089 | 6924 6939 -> -0.03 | 11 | 10.5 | 10.8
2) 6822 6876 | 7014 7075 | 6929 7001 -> 0.00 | 10.7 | 10.5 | 10.6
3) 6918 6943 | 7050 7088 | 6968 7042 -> 0.00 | 10.8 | 10.5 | 10.6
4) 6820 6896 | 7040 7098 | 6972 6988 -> -0.02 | 11.2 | 10.3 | 10.6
